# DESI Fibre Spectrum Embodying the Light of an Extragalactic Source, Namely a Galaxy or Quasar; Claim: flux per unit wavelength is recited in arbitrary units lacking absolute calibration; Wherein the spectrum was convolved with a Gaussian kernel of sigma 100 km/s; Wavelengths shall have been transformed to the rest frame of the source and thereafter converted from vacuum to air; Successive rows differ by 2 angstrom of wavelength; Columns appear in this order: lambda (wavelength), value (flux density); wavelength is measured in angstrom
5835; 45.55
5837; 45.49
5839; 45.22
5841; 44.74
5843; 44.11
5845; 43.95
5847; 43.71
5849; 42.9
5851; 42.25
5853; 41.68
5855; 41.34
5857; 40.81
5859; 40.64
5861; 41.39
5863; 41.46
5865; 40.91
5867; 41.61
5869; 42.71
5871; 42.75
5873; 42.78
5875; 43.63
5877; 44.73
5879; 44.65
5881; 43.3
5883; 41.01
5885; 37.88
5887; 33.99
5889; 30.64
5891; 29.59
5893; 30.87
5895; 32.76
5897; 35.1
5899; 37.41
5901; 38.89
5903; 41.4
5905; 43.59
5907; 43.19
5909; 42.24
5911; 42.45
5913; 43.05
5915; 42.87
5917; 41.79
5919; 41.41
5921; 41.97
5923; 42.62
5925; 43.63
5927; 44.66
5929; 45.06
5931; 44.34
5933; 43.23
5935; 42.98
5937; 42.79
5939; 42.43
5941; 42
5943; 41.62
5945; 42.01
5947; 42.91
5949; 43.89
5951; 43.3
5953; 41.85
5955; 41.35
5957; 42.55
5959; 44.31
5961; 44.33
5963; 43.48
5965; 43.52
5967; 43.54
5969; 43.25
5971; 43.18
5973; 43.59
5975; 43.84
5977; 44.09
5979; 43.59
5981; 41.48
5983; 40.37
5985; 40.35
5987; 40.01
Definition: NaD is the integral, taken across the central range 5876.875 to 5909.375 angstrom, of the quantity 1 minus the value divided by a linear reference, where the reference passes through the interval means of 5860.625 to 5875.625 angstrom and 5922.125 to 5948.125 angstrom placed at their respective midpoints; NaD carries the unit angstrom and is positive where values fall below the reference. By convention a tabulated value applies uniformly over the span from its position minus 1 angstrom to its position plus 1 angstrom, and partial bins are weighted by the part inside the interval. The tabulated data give 3.4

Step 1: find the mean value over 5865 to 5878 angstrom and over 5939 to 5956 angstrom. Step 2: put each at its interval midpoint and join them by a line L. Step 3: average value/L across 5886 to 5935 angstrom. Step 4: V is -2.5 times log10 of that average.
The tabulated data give 0.07 mag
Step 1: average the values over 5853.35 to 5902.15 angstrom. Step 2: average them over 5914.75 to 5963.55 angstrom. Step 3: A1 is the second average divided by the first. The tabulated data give 1.1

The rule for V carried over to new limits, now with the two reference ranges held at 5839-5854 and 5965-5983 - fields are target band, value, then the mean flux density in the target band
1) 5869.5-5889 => 0.06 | 41.1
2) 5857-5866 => 0.06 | 41.1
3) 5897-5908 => 0.08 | 40.4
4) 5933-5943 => 0.02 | 42.5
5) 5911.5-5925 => 0.02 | 42.4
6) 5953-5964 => 0.00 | 43.1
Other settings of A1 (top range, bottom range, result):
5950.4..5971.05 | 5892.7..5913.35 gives 1.10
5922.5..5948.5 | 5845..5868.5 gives 1.03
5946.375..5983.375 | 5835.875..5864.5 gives 1.01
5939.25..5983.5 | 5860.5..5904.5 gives 1.10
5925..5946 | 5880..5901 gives 1.22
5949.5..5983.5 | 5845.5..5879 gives 1.02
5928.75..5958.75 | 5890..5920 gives 1.09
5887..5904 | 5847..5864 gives 0.83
